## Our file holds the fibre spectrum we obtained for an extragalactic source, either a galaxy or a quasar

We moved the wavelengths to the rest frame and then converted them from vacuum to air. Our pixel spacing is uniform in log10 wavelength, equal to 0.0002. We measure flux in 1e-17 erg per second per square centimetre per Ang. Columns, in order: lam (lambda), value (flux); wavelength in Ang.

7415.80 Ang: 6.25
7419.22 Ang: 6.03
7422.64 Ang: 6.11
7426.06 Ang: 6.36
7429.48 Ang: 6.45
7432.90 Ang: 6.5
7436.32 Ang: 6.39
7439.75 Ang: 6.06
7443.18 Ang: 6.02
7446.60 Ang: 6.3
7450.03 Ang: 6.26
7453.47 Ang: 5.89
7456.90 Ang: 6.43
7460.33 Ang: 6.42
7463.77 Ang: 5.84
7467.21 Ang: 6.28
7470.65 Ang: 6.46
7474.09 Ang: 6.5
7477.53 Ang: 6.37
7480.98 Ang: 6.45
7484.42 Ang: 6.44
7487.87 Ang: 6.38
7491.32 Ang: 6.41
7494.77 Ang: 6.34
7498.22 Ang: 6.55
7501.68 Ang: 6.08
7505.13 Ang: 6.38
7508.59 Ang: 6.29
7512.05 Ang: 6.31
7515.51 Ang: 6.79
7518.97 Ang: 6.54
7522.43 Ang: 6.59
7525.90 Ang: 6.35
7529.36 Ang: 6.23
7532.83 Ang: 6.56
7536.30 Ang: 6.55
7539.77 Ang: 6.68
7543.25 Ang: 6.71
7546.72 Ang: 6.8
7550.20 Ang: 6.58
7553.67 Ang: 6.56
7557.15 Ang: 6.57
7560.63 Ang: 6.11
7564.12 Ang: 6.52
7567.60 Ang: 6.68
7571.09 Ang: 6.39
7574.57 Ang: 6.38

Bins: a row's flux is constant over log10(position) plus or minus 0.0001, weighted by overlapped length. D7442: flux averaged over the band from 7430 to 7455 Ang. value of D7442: 6.22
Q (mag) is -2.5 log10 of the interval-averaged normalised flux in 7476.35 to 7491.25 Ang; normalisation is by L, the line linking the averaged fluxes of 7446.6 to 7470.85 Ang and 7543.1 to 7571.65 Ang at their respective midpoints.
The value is -0.02 mag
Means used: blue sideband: 6.21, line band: 6.41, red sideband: 6.54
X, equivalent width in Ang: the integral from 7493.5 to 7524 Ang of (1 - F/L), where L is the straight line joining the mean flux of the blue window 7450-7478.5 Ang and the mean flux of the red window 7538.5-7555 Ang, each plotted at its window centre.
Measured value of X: 0.3 Ang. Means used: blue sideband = 6.27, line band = 6.43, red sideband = 6.67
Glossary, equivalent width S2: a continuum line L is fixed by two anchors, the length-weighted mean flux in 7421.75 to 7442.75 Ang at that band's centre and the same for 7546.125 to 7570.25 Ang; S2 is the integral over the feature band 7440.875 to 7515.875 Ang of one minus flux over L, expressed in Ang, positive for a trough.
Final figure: 0.8 Ang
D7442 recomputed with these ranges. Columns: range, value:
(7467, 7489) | 6.42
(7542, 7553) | 6.69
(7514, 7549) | 6.58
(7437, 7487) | 6.27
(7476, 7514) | 6.37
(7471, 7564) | 6.47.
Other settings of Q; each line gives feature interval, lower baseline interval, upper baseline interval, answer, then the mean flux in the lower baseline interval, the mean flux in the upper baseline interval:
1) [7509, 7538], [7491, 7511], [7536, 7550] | 0.01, 6.34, 6.69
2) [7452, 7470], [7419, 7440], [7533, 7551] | 0.04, 6.3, 6.66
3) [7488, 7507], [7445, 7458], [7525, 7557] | 0.01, 6.21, 6.57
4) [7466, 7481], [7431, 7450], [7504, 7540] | -0.01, 6.26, 6.47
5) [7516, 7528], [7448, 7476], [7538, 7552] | 0.01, 6.26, 6.69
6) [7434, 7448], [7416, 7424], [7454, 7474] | 0.00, 6.1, 6.28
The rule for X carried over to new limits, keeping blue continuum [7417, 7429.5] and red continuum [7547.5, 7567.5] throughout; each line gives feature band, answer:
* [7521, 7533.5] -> 0.0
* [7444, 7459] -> 0.1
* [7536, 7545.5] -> -0.3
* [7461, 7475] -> 0.1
